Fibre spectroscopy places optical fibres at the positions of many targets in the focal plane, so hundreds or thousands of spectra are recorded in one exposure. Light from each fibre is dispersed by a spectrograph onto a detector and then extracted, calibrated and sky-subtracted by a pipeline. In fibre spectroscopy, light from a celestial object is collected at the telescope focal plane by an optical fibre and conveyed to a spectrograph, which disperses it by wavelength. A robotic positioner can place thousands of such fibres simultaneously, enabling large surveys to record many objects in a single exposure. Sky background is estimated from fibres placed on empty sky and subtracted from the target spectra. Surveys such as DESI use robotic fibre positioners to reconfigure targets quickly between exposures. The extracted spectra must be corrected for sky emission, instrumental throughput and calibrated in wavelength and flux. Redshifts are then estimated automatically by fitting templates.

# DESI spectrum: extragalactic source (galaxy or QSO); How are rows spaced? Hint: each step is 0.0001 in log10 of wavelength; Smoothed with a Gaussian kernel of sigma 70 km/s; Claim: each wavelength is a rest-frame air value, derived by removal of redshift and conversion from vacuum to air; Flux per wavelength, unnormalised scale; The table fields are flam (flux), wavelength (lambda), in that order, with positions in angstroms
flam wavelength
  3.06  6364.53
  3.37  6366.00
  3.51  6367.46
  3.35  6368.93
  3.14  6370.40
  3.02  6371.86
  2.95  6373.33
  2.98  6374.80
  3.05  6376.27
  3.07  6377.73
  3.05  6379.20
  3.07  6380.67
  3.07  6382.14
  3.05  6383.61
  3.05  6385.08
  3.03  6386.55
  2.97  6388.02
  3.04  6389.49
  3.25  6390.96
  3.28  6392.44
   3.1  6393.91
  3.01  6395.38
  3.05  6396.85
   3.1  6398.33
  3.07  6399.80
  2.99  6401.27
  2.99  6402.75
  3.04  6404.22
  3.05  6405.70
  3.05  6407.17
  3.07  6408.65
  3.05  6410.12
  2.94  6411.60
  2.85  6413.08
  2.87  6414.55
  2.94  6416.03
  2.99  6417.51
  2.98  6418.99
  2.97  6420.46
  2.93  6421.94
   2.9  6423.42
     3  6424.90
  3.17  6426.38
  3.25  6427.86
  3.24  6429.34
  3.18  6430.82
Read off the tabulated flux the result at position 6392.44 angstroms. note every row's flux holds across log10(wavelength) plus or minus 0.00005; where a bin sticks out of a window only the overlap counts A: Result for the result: 3.28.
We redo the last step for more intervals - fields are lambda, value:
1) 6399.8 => 3.07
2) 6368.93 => 3.35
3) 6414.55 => 2.87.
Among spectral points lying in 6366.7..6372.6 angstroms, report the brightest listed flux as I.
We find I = 3.51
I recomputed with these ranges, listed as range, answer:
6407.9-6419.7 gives 3.07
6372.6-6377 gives 3.05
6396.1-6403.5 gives 3.1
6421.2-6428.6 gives 3.25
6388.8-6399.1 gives 3.28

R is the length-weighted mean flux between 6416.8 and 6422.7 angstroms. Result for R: 2.97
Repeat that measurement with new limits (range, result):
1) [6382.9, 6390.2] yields 3.03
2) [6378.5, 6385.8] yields 3.06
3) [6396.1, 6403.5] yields 3.04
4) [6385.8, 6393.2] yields 3.11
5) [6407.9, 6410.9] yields 3.06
